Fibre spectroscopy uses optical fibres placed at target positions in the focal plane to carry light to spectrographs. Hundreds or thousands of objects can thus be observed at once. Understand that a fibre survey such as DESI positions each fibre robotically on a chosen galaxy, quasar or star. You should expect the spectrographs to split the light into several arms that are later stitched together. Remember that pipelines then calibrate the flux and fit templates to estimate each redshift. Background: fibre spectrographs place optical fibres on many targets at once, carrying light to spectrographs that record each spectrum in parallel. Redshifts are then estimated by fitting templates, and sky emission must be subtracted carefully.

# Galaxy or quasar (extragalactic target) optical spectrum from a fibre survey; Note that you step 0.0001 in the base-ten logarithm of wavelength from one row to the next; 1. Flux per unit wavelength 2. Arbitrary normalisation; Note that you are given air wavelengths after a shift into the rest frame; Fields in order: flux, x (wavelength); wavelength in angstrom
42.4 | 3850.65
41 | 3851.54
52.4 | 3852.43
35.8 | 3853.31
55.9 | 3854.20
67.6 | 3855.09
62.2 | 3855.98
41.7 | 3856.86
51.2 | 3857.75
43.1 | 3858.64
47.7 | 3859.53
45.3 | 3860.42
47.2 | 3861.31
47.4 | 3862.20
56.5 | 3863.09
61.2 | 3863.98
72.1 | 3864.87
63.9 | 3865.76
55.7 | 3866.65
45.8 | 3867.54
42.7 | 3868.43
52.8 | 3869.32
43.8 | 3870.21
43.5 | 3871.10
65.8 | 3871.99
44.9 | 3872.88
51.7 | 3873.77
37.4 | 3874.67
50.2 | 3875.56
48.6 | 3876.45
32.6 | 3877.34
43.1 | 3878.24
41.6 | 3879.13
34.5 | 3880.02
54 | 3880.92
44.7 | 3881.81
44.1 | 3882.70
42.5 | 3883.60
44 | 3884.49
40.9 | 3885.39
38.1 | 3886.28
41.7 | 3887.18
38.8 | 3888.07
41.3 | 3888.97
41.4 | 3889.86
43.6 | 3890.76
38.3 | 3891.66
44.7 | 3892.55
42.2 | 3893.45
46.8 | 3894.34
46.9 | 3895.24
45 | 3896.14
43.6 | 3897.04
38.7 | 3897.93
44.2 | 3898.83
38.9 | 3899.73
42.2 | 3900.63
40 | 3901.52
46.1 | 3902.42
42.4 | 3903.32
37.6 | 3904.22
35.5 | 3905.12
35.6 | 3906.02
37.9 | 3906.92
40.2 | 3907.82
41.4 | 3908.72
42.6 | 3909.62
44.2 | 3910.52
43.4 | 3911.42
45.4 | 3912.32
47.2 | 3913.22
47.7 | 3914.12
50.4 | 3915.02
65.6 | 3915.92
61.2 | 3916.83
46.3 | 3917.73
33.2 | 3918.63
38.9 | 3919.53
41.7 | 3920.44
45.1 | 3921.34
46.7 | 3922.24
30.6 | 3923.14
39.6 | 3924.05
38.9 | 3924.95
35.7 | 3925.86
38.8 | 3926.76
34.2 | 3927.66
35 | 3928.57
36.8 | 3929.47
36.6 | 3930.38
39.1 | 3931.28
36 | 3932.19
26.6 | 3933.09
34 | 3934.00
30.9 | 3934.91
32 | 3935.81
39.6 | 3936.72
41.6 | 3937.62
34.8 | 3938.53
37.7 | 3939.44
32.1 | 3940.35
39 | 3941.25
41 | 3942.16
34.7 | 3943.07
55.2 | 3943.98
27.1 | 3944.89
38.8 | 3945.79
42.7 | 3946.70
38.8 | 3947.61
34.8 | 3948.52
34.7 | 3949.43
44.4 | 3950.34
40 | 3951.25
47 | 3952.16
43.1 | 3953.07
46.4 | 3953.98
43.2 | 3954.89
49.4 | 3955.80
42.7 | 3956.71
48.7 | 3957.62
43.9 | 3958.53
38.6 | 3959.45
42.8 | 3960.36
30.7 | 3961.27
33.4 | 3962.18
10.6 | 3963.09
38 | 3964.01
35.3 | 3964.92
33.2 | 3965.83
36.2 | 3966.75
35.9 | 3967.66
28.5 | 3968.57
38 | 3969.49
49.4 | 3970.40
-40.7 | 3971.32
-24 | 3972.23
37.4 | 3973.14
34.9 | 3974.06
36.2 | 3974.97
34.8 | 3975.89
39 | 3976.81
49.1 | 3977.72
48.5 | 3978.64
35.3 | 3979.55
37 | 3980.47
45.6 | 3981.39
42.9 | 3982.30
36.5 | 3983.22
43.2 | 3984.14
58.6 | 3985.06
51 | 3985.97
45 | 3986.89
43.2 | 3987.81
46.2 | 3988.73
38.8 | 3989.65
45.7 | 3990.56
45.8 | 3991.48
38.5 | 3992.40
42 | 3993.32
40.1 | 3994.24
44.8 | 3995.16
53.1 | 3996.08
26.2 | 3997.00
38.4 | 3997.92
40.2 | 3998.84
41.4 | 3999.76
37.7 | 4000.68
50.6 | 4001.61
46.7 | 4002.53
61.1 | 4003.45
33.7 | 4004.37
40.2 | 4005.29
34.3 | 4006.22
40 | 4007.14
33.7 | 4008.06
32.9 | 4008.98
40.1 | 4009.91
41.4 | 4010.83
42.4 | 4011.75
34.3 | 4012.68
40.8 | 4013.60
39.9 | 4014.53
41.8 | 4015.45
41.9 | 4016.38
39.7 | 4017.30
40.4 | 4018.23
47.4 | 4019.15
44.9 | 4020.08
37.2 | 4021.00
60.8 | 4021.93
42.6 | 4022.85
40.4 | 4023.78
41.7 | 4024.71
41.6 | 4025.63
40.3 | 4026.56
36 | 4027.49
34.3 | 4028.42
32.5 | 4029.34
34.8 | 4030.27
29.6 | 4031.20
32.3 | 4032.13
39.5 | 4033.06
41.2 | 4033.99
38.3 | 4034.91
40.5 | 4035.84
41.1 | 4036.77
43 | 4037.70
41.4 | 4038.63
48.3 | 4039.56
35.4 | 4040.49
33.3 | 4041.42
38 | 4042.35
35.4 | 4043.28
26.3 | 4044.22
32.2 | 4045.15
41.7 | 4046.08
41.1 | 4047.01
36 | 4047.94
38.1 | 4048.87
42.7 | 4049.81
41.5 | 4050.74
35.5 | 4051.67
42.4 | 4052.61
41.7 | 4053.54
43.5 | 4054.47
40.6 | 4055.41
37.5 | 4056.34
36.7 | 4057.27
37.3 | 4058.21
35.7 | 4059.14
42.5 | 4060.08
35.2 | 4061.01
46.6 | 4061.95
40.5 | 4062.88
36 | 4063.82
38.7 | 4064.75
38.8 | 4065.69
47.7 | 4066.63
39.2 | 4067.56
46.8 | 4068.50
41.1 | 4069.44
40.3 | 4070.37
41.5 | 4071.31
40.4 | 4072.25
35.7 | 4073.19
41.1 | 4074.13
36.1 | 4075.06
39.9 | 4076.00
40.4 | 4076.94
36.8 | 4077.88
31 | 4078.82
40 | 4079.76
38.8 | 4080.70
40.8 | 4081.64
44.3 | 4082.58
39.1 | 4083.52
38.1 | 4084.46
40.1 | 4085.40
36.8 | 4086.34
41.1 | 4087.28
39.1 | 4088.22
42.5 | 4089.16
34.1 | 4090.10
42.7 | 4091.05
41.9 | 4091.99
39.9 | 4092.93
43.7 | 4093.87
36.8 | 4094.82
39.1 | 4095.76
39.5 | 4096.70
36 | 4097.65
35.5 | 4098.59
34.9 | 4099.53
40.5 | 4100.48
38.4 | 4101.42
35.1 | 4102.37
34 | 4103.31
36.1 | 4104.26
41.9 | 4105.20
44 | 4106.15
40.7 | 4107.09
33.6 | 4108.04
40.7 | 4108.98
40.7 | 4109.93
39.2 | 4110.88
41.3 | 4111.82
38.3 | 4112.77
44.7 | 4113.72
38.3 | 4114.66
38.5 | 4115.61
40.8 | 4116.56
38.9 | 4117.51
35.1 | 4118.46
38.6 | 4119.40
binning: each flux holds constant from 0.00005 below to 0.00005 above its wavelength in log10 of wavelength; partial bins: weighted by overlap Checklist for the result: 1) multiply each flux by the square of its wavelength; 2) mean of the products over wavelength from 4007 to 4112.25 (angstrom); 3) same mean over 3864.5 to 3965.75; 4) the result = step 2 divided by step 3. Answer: 1.01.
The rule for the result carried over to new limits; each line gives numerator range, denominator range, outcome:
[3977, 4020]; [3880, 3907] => 1.06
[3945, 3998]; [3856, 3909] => 0.88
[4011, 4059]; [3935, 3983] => 1.13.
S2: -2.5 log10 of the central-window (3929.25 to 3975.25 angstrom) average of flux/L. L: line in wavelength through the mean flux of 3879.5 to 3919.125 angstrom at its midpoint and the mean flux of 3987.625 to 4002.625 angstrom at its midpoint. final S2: 0.22 mag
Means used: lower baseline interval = 43.3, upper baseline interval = 42.2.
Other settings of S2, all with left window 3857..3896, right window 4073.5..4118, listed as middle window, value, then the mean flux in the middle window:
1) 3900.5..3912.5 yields 0.116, 40.9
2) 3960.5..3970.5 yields 0.290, 33.3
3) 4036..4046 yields 0.090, 37.7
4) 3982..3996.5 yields -0.050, 44.7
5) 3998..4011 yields 0.033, 40.9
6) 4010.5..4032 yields 0.039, 40.2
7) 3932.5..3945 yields 0.216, 36.4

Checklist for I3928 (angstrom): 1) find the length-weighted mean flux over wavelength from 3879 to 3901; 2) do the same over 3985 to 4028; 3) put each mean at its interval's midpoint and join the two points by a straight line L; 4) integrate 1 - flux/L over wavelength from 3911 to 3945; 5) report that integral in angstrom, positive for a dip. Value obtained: 1.8 angstrom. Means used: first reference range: 42.5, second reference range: 42.1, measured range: 40.1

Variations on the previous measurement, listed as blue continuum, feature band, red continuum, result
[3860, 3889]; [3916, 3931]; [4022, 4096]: 1.5 angstrom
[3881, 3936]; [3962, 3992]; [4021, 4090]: 3.6 angstrom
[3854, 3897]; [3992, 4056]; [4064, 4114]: 2.9 angstrom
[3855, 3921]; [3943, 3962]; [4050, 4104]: 1.0 angstrom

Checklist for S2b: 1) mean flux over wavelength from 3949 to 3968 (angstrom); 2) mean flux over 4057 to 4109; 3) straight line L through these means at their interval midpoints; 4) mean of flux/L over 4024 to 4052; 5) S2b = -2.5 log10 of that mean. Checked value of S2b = 0.037 mag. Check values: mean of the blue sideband 39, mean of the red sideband 39.2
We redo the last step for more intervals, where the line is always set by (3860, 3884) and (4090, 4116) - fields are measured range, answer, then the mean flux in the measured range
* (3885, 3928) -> 0.12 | 42.4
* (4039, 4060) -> 0.08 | 38.3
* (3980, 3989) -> -0.02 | 44.9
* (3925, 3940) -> 0.28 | 35.6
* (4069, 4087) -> 0.03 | 39.1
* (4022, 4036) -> 0.10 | 38.3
